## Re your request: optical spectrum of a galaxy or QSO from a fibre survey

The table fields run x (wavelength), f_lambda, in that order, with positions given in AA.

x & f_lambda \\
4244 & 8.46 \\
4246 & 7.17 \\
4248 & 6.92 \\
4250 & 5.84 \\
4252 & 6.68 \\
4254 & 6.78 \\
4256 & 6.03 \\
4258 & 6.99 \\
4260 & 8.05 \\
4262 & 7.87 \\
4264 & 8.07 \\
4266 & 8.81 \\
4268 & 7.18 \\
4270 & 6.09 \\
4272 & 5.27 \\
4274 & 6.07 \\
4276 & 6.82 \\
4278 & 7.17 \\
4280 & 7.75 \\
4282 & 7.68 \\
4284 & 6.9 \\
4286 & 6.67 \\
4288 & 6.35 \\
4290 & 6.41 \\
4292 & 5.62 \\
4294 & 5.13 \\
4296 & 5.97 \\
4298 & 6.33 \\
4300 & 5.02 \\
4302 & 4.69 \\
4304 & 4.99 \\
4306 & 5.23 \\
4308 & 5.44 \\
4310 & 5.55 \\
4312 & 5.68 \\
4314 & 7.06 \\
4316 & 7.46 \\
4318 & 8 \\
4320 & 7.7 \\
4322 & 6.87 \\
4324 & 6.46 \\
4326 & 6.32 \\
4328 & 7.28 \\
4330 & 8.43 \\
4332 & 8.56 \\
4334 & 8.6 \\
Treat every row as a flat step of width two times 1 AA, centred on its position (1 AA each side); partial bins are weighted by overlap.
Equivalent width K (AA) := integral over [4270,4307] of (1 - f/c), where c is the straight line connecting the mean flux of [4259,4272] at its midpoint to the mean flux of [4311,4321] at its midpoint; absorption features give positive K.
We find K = 6.2 AA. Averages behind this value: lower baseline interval 7.49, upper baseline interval 7.18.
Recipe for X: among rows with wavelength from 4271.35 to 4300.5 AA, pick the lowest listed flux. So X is 5.02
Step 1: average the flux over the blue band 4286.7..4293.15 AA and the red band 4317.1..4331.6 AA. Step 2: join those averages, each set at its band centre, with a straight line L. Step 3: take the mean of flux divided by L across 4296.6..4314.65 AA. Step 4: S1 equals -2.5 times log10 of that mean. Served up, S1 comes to 0.205 mag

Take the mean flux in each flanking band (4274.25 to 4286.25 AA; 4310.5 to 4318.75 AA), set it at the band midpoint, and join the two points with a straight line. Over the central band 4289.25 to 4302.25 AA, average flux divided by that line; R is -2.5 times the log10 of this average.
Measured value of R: 0.24 mag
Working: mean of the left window 7.13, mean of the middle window 5.63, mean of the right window 6.93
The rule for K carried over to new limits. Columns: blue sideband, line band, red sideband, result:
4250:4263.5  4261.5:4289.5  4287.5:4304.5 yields -3.0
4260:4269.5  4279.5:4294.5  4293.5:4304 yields -0.7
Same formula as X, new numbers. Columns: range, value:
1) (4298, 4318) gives 4.69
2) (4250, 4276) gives 5.27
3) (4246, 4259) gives 5.84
